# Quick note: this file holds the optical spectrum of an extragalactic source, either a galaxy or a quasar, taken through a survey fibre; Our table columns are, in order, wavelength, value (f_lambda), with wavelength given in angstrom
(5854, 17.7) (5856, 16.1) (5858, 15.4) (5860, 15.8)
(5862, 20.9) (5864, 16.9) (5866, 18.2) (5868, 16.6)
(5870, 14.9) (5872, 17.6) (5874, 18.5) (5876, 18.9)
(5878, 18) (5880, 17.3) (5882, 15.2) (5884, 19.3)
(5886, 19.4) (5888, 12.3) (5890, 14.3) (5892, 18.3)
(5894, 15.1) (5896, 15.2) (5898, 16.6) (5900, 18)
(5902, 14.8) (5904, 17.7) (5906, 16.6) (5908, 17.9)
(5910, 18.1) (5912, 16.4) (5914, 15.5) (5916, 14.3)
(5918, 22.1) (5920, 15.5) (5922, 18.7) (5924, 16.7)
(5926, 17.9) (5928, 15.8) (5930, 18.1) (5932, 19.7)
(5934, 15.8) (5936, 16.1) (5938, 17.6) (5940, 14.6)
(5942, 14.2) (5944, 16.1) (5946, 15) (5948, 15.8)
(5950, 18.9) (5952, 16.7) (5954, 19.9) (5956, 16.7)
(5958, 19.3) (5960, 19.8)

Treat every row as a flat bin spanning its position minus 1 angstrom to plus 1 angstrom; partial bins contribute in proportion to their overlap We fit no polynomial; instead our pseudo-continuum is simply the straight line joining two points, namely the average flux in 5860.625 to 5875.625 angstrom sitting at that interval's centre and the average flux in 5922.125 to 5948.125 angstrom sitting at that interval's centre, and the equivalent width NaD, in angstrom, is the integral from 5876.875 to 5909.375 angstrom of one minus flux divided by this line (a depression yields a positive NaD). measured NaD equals 1.1 angstrom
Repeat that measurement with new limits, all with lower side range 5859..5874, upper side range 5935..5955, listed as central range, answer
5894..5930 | -0.1 angstrom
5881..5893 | 0.5 angstrom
